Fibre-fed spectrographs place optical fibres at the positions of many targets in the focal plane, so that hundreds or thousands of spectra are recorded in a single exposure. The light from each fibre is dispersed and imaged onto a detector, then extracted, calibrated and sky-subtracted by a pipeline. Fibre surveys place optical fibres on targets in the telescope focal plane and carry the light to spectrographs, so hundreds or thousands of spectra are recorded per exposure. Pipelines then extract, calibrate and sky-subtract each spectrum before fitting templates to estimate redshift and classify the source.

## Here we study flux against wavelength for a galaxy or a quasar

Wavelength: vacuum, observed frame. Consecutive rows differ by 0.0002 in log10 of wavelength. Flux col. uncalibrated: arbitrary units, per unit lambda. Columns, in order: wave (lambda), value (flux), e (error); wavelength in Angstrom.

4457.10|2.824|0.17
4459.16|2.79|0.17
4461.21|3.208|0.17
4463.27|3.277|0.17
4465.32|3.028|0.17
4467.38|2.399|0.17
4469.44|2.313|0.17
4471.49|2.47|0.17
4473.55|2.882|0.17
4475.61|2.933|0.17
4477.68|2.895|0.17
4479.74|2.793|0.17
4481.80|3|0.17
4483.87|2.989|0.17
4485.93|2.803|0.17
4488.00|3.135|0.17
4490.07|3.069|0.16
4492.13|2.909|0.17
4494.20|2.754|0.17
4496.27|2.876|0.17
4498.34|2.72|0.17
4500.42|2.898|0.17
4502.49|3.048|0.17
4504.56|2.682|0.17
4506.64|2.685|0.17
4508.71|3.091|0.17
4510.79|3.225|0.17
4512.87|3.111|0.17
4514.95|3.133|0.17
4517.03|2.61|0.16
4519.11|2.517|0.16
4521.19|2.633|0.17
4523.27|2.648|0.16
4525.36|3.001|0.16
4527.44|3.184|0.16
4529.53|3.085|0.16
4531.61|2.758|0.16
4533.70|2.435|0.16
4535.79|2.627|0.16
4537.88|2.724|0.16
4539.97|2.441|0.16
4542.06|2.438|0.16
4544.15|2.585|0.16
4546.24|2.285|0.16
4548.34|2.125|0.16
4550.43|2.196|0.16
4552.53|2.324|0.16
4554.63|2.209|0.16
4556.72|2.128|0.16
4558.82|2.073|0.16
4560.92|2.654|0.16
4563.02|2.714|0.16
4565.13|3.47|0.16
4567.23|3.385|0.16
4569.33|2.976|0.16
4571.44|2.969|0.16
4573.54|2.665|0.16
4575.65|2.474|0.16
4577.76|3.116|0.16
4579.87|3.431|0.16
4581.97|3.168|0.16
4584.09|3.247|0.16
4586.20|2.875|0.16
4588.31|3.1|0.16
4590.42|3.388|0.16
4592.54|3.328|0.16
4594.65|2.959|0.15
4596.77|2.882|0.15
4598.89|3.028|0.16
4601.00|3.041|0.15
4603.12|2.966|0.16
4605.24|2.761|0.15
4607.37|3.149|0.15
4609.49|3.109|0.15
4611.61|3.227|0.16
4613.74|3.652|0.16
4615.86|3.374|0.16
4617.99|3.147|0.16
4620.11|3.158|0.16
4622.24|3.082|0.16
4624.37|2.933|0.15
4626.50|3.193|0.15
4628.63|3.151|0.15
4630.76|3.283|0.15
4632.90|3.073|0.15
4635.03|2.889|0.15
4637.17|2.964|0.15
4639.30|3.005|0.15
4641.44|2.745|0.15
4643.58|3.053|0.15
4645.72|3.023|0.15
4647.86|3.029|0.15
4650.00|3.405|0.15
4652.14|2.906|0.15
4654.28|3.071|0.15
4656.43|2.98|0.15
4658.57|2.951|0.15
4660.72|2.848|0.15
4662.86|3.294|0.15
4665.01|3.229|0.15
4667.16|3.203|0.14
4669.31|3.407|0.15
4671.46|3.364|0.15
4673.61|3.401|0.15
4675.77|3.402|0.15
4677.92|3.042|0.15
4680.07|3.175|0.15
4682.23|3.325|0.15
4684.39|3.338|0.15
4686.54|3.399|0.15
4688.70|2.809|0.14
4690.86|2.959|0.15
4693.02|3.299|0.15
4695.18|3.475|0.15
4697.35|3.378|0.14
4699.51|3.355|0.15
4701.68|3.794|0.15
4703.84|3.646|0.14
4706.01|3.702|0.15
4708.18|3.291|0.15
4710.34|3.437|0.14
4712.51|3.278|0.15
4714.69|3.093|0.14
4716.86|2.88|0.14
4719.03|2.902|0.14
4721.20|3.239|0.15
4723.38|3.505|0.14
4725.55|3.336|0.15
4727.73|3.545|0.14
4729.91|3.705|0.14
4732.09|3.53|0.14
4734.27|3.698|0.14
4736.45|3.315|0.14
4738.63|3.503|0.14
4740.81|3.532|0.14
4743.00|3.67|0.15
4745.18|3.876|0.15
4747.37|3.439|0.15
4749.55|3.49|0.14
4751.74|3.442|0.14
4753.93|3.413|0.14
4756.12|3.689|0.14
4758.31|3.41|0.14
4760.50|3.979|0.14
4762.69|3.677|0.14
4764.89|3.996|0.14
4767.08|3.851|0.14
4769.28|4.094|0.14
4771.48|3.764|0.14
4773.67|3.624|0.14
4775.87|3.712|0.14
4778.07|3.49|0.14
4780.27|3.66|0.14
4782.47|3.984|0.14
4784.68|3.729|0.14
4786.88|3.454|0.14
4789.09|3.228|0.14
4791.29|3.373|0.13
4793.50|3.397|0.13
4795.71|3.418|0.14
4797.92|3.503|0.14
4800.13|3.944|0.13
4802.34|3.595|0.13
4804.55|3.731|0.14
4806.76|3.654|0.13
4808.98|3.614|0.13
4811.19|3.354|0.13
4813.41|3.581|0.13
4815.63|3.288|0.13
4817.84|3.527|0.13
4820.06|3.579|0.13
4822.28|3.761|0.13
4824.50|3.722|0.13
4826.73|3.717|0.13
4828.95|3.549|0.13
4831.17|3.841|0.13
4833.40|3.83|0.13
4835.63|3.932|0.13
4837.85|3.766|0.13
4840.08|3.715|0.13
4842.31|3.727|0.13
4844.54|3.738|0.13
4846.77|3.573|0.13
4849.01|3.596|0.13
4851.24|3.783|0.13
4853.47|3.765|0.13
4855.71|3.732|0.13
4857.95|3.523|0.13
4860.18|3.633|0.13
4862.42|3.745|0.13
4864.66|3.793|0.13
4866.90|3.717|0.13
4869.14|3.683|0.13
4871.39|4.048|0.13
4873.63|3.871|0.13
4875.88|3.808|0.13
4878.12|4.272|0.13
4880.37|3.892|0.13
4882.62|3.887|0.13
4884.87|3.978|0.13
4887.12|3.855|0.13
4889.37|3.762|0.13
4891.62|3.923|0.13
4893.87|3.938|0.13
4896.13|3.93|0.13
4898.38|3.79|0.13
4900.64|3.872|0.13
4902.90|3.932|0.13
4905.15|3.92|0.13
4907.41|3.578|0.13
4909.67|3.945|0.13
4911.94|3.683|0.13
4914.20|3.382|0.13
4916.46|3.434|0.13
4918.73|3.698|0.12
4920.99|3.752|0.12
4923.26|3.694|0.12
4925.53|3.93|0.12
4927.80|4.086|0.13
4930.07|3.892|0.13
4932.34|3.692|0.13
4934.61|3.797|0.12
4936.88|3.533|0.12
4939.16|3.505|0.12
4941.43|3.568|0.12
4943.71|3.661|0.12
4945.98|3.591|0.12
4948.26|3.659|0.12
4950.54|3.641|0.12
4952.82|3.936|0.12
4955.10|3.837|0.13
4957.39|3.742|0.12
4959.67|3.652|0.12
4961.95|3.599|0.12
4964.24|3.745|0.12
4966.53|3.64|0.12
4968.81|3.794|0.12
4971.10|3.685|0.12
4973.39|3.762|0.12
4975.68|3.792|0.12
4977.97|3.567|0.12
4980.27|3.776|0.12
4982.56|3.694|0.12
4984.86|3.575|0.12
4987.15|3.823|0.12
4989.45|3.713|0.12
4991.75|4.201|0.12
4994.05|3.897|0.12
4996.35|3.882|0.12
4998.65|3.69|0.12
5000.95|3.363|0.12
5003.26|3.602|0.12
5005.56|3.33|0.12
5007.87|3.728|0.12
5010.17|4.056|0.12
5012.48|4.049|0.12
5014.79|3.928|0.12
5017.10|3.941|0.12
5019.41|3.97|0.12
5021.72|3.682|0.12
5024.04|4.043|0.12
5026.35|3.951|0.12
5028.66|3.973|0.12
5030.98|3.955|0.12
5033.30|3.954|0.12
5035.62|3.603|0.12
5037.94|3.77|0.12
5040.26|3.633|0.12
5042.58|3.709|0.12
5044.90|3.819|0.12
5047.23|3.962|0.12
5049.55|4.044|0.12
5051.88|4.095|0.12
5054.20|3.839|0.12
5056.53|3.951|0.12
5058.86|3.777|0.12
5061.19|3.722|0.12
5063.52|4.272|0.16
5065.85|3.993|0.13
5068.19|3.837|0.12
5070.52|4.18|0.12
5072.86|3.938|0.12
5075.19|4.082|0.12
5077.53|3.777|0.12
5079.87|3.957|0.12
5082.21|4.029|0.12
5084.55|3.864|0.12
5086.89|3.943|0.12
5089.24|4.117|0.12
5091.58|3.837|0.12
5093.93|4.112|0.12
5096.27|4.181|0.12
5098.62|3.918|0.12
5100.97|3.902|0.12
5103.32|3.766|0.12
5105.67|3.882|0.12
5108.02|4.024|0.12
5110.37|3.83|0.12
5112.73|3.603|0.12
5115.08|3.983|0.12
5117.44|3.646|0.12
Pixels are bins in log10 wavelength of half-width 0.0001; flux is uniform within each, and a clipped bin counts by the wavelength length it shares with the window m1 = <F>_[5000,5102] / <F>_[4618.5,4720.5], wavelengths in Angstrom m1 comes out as 1.22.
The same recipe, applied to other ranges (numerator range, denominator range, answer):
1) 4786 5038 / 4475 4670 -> 1.28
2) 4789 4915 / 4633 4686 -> 1.19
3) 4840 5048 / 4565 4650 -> 1.22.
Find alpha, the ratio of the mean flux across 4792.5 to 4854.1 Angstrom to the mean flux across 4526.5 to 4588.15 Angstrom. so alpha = 1.3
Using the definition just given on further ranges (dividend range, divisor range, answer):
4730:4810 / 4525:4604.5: 1.29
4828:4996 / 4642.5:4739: 1.15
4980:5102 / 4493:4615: 1.36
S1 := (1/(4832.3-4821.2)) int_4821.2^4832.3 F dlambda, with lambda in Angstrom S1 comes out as 3.72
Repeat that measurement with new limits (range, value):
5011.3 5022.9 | 3.91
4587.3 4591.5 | 3.24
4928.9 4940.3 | 3.69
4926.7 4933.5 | 3.89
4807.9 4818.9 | 3.47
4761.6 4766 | 3.84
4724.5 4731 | 3.53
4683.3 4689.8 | 3.18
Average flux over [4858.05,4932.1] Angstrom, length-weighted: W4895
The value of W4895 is 3.82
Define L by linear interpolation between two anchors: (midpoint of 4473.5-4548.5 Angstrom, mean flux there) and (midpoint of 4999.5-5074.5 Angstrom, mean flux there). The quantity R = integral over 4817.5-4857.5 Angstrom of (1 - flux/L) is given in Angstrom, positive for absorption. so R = -2.9 Angstrom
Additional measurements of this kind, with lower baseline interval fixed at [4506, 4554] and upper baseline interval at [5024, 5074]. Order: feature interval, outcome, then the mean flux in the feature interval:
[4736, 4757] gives -2.3 Angstrom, 3.54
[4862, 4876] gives -1.3 Angstrom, 3.81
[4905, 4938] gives -1.1 Angstrom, 3.73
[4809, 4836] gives -2.1 Angstrom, 3.63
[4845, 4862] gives -1.1 Angstrom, 3.66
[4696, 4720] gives -1.9 Angstrom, 3.34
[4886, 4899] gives -1.2 Angstrom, 3.87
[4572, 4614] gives -3.5 Angstrom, 3.07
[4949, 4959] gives -0.3 Angstrom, 3.78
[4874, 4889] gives -1.8 Angstrom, 3.93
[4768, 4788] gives -2.8 Angstrom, 3.72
